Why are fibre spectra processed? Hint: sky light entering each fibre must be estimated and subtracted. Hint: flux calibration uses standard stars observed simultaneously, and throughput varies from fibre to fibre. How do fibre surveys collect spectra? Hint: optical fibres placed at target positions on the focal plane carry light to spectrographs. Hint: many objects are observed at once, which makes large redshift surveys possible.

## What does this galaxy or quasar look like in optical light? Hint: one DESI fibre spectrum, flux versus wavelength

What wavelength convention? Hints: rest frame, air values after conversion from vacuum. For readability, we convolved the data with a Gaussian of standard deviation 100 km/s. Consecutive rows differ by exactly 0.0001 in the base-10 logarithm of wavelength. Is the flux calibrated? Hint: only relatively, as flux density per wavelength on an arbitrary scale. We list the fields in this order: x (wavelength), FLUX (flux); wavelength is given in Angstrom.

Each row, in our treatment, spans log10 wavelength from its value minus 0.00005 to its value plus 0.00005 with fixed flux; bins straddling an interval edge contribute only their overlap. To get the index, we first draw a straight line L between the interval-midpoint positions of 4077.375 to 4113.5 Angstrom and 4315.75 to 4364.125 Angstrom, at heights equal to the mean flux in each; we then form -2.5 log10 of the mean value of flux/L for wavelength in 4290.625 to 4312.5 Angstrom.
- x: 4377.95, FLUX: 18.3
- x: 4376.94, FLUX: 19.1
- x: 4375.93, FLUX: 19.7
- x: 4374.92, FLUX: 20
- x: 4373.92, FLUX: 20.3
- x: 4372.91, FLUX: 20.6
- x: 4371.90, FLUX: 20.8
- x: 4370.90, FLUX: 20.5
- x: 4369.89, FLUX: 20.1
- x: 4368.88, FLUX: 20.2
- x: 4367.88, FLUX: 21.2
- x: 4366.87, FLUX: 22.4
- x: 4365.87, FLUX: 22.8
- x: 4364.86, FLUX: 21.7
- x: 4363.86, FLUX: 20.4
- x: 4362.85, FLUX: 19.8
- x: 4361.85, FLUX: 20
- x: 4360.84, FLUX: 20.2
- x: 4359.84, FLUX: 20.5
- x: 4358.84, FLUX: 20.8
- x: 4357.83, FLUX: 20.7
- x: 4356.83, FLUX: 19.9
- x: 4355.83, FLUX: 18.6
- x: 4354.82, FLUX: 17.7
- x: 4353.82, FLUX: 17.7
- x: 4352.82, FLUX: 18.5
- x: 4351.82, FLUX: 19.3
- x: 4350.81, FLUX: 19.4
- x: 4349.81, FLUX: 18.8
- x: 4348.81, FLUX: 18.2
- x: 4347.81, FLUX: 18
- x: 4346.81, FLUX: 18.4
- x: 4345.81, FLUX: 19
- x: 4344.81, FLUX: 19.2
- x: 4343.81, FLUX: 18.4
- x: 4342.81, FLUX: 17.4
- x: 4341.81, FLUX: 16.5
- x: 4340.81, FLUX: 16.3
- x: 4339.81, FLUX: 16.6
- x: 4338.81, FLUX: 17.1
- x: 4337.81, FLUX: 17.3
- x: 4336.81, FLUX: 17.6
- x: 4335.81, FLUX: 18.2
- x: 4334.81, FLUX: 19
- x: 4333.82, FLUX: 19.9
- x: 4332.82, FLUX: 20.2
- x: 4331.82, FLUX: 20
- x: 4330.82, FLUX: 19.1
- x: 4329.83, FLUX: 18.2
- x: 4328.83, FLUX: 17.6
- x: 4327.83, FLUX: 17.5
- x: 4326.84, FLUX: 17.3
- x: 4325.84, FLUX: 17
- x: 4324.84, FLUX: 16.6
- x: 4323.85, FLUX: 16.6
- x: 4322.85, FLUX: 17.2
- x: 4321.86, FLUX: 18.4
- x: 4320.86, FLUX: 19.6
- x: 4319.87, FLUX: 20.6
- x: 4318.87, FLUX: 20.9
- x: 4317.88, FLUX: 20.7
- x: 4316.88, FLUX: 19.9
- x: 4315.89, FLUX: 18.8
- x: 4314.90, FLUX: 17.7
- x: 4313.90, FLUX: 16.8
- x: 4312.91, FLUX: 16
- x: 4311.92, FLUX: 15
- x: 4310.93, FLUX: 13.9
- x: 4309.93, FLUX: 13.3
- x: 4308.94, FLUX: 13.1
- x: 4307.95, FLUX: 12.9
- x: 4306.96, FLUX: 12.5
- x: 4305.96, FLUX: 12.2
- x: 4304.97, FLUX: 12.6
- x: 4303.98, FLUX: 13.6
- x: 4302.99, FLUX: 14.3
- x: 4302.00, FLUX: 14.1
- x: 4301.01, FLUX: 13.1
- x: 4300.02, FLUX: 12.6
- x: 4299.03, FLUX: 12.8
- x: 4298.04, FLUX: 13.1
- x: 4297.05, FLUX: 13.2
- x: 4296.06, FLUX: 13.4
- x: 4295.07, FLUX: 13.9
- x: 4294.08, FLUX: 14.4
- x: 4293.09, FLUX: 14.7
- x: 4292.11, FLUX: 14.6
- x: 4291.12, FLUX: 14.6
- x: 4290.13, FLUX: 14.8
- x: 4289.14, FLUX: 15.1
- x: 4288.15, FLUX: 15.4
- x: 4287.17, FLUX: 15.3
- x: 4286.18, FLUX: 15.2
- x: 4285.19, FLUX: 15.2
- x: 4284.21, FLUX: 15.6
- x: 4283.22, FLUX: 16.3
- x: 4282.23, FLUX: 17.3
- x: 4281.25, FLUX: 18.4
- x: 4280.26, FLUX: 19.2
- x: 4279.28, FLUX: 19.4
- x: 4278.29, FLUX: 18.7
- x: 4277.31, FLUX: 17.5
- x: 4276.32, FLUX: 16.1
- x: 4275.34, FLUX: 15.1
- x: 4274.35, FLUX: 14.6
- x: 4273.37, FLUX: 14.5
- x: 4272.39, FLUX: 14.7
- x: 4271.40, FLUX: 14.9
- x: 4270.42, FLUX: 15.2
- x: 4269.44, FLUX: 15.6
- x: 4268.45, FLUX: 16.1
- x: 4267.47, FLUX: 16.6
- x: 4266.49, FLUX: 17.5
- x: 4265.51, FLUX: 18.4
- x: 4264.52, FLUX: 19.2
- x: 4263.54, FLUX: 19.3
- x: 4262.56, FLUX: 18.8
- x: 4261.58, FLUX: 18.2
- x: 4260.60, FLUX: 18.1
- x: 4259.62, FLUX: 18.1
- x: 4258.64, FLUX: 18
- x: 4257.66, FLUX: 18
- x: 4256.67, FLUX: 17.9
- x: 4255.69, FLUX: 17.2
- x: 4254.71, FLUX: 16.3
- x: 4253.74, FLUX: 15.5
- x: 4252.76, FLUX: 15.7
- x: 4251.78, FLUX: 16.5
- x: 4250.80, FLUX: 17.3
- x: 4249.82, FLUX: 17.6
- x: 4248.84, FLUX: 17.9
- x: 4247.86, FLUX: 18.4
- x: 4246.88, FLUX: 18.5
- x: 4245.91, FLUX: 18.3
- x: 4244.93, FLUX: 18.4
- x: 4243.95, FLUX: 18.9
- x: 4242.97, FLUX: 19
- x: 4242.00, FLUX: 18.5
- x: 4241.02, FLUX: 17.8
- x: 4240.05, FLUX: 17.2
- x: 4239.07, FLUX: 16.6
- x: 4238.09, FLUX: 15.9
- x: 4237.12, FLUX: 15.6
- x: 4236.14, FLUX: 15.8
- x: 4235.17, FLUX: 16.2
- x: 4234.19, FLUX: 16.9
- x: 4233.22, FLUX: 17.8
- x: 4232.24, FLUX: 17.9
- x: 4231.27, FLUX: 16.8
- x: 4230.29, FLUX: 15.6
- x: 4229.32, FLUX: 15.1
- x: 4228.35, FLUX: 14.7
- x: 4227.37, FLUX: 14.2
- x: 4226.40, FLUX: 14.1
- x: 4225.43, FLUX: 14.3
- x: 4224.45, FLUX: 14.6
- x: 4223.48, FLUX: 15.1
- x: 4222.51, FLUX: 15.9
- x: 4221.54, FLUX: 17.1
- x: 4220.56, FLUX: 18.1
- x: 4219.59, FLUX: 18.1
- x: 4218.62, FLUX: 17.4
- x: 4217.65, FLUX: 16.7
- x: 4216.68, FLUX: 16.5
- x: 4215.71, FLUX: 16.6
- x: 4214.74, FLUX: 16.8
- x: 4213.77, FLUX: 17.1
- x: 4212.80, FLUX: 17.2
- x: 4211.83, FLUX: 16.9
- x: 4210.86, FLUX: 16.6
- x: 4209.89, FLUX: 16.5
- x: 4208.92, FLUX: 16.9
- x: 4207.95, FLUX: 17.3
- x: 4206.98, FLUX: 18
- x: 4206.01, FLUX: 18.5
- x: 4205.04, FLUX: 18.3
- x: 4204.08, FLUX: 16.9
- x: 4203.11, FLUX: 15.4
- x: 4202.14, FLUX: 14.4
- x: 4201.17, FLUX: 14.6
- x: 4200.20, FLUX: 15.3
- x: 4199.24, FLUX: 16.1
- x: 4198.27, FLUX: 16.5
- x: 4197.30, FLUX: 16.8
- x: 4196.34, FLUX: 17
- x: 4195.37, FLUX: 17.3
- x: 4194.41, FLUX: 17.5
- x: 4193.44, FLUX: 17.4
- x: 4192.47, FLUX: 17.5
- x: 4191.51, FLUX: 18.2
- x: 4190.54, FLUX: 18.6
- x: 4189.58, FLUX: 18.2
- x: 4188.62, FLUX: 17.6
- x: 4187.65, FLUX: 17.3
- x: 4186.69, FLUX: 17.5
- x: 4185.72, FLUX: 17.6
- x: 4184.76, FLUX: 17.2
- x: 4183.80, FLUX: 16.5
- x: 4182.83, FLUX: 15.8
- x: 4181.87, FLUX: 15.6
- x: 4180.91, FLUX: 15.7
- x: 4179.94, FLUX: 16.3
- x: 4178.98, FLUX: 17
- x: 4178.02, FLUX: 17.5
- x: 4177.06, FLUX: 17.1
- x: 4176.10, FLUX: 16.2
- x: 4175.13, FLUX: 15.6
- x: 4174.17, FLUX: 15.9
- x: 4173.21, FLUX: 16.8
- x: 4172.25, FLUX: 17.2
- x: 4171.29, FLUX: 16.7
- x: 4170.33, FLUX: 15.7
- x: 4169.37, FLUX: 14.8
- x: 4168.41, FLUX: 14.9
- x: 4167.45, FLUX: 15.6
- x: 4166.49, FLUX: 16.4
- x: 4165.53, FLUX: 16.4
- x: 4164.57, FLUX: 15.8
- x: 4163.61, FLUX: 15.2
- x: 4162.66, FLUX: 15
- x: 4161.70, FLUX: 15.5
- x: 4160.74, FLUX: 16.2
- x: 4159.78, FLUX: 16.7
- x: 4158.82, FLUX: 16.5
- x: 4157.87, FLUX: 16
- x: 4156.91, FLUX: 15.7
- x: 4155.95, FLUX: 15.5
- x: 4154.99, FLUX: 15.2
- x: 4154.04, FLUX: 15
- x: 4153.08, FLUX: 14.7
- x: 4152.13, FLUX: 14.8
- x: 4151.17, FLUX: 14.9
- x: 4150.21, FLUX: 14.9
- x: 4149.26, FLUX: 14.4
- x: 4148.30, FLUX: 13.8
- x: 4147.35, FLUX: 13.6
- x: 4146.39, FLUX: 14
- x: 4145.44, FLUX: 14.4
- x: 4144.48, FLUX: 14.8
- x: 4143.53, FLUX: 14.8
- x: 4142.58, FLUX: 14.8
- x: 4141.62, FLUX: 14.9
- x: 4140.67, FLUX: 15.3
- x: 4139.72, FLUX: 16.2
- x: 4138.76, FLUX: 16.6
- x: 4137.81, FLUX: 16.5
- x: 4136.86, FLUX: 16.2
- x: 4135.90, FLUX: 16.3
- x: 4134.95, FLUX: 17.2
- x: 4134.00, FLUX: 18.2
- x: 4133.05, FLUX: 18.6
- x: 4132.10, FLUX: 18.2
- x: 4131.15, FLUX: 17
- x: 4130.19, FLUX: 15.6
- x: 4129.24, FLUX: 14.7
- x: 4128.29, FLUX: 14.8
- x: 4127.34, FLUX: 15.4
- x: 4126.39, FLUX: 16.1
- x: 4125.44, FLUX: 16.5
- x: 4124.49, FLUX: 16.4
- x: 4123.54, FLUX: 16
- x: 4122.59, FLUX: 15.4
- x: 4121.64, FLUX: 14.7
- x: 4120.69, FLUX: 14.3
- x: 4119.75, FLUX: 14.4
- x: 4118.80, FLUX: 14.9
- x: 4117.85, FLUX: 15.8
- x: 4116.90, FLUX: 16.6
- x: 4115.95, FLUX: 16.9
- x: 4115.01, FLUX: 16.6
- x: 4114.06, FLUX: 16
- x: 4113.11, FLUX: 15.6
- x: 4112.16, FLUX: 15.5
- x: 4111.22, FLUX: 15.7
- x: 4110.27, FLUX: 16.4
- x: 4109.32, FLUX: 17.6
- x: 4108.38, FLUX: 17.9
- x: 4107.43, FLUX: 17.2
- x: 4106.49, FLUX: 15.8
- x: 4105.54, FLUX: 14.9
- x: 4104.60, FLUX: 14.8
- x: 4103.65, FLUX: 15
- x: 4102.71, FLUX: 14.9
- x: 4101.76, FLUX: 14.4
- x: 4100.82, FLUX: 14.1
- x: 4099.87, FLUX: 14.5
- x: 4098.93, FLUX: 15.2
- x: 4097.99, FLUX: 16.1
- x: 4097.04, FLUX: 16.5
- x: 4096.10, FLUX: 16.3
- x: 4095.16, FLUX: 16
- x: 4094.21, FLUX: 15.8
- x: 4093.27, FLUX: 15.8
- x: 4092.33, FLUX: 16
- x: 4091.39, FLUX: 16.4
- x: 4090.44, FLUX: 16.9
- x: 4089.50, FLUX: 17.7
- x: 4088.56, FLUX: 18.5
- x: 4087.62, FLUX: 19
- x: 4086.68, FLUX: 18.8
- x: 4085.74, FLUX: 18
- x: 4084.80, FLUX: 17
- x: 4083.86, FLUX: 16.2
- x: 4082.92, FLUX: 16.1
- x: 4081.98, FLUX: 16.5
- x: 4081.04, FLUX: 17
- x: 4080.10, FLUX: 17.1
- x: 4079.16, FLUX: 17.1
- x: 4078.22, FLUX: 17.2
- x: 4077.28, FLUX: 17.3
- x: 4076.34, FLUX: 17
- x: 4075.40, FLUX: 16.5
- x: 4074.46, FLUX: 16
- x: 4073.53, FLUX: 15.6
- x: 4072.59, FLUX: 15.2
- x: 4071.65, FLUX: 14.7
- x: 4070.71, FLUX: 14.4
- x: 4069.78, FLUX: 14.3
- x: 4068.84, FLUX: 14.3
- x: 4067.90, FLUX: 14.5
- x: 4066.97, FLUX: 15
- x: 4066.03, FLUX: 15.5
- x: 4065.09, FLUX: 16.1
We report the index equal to 0.327 mag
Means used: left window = 16.4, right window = 18.7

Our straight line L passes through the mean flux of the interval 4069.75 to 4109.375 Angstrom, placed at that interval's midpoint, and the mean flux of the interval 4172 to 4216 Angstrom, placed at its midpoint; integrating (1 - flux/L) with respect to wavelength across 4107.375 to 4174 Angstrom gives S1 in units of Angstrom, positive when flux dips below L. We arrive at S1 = 3.12 Angstrom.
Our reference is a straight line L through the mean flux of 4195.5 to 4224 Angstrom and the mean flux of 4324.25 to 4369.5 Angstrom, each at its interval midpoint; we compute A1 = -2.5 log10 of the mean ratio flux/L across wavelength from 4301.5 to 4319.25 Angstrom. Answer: 0.19 mag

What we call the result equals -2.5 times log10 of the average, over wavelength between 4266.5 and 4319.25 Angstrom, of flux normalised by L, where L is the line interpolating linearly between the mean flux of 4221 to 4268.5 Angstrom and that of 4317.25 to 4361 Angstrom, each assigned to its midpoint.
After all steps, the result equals 0.16 mag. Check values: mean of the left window 17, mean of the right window 18.6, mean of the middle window 15.4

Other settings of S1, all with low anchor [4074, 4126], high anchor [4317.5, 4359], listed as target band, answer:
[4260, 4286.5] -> 1.4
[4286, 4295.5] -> 1.7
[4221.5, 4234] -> 1.3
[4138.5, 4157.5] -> 2.0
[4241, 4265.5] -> -0.3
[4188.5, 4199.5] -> -0.2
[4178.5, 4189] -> 0.2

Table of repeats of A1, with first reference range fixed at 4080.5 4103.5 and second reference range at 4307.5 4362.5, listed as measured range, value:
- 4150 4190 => 0.05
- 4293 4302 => 0.31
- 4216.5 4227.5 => 0.08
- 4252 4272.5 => 0.03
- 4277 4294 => 0.09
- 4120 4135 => 0.03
